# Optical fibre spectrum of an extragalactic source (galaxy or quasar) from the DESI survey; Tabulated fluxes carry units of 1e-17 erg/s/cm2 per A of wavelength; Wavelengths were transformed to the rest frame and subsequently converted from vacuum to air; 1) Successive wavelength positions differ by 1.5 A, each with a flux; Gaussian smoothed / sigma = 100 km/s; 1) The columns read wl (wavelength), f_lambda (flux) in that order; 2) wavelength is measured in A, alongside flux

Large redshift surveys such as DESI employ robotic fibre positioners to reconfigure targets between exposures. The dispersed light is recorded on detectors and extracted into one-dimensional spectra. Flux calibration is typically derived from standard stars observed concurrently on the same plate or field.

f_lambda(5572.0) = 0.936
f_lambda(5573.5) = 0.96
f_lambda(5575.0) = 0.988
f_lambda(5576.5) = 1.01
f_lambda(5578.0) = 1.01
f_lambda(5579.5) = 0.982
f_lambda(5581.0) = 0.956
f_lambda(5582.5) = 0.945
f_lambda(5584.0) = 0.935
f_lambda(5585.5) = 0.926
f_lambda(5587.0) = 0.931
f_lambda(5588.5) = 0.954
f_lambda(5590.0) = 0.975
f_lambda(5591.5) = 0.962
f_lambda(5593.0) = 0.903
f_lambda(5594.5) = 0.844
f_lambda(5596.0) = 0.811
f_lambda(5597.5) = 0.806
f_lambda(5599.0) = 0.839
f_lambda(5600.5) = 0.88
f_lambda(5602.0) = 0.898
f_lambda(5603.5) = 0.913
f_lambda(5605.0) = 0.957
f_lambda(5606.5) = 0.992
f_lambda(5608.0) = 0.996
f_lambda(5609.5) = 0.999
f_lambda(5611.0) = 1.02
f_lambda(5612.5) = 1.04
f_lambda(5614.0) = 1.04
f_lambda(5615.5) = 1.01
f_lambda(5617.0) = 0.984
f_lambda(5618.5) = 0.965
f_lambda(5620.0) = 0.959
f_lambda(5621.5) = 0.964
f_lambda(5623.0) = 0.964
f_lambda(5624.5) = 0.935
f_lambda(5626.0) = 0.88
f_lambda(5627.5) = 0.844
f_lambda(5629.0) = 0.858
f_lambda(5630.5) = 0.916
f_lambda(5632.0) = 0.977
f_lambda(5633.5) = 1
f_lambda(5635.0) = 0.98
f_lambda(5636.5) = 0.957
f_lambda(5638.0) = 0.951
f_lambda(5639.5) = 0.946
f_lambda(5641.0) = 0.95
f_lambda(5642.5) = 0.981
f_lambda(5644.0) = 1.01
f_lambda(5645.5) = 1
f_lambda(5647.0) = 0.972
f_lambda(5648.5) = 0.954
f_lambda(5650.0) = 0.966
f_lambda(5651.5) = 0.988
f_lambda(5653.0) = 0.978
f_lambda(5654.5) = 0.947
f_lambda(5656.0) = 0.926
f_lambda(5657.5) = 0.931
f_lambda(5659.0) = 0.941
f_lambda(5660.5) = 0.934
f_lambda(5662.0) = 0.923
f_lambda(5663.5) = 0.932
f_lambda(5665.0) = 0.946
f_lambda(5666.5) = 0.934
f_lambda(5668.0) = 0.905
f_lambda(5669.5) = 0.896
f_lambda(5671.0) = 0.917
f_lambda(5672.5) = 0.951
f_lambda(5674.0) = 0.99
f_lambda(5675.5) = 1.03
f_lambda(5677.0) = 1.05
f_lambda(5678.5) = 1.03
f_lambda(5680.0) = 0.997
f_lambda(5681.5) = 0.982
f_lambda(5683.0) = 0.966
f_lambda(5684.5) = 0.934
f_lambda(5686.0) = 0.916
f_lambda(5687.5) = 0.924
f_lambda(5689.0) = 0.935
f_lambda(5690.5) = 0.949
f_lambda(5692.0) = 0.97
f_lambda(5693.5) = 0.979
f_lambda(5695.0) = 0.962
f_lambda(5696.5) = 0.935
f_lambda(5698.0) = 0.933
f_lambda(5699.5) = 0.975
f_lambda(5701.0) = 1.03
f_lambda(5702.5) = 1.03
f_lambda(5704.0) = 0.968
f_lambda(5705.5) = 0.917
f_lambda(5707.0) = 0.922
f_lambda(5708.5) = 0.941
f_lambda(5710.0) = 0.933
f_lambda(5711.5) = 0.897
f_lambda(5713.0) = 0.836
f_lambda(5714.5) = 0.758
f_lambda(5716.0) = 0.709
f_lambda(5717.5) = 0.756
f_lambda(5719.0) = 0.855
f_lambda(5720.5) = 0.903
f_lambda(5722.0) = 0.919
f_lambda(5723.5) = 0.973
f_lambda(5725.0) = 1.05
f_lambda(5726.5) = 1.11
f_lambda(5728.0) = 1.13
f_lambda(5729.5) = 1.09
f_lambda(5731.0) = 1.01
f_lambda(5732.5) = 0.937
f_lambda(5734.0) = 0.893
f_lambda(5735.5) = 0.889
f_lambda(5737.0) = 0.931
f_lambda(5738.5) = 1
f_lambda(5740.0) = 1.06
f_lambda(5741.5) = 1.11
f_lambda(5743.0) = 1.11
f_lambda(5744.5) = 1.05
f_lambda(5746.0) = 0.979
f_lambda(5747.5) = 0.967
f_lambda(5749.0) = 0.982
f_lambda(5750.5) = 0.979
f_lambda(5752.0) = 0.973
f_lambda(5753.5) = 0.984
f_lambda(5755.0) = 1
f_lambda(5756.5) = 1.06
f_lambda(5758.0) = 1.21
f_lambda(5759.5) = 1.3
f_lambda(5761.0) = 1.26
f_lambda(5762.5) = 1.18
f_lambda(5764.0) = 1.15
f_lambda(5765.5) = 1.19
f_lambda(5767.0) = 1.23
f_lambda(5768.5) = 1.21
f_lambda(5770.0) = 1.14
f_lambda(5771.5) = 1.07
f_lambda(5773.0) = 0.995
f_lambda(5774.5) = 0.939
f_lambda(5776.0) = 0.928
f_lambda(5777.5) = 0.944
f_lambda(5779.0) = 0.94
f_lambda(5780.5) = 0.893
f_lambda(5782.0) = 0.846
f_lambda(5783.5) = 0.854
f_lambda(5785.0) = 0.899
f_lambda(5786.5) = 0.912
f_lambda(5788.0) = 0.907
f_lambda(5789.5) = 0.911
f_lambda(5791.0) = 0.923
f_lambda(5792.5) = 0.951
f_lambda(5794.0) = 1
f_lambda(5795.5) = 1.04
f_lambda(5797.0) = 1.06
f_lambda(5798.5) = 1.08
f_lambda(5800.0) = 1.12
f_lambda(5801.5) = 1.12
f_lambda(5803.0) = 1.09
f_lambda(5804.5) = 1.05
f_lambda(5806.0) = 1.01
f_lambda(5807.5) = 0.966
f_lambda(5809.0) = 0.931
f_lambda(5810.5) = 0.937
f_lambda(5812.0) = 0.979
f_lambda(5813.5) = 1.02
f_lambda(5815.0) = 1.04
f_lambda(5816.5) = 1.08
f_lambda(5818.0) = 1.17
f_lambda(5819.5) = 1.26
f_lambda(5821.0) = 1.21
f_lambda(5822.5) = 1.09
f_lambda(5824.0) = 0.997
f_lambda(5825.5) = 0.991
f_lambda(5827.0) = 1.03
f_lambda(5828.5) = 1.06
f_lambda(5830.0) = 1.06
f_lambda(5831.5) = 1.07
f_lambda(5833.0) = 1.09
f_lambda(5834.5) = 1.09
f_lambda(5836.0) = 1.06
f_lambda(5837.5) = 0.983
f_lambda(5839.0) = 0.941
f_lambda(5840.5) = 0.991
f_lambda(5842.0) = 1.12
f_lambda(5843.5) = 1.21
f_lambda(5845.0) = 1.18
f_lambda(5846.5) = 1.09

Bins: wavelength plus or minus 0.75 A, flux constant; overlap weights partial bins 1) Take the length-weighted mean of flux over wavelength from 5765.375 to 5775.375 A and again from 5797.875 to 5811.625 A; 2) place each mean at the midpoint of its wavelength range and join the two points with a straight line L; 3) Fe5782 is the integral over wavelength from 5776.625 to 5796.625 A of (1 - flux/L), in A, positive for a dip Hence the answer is 2.7 A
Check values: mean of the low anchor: 1.1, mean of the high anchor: 1.03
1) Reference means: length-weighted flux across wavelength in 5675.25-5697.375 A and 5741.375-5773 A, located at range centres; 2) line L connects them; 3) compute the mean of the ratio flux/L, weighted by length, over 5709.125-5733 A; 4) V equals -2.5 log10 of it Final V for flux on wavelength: 0.12 mag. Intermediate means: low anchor 0.969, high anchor 1.1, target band 0.929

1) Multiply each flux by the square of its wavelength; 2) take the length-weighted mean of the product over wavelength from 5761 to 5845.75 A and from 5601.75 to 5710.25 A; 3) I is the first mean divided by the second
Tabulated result 1.14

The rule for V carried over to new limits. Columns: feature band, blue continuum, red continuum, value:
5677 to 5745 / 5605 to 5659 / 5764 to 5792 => 0.02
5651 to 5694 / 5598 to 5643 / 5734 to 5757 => 0.02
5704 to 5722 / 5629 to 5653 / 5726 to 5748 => 0.16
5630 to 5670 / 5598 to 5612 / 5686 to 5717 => -0.02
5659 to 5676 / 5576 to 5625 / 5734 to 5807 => 0.04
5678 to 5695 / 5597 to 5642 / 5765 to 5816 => 0.01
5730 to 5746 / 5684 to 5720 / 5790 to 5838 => -0.05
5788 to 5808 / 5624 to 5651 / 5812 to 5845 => 0.04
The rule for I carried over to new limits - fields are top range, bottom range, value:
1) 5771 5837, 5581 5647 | 1.15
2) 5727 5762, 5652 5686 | 1.12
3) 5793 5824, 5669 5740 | 1.16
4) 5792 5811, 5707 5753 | 1.10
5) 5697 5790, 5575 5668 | 1.09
